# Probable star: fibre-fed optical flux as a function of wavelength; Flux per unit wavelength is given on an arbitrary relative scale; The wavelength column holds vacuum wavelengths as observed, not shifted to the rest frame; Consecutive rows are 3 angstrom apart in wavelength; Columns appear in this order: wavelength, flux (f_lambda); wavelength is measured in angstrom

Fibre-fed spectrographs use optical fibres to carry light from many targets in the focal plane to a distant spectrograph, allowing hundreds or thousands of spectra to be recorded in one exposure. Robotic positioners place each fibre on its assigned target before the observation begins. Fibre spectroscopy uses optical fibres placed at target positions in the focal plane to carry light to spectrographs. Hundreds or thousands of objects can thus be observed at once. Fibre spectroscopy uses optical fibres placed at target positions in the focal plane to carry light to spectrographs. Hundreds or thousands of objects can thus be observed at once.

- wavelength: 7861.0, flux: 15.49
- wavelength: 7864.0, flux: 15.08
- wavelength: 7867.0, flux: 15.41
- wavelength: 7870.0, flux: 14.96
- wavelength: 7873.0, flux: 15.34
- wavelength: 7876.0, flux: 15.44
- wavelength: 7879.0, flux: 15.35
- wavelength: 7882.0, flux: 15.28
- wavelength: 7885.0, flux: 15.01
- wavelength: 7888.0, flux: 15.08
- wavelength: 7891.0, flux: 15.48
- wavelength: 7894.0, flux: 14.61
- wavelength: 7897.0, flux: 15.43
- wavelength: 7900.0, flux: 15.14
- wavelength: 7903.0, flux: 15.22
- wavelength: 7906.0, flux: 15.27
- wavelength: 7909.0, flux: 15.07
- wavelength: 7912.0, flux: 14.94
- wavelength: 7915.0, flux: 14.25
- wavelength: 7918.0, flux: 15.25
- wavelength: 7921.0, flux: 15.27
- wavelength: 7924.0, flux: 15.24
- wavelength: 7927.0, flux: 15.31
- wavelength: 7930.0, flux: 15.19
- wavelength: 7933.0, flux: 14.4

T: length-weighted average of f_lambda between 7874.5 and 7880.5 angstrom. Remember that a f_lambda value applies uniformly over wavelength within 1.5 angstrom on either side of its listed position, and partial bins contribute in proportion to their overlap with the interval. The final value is 15.4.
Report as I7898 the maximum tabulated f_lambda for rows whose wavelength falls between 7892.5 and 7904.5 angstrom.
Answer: 15.43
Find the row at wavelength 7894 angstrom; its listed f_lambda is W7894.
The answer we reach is 14.61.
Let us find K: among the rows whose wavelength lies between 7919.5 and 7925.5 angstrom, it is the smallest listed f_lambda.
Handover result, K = 15.24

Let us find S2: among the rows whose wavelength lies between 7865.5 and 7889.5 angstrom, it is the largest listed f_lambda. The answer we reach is 15.44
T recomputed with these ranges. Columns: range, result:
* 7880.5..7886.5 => 15.1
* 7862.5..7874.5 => 15.2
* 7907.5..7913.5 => 15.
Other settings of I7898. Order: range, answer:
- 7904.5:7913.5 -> 15.27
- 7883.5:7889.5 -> 15.08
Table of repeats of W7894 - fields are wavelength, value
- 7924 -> 15.24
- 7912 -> 14.94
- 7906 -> 15.27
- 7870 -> 14.96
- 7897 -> 15.43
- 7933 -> 14.4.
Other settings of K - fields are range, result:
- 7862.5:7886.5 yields 14.96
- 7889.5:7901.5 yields 14.61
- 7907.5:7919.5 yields 14.25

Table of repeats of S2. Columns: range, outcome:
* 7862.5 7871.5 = 15.41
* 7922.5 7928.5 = 15.31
